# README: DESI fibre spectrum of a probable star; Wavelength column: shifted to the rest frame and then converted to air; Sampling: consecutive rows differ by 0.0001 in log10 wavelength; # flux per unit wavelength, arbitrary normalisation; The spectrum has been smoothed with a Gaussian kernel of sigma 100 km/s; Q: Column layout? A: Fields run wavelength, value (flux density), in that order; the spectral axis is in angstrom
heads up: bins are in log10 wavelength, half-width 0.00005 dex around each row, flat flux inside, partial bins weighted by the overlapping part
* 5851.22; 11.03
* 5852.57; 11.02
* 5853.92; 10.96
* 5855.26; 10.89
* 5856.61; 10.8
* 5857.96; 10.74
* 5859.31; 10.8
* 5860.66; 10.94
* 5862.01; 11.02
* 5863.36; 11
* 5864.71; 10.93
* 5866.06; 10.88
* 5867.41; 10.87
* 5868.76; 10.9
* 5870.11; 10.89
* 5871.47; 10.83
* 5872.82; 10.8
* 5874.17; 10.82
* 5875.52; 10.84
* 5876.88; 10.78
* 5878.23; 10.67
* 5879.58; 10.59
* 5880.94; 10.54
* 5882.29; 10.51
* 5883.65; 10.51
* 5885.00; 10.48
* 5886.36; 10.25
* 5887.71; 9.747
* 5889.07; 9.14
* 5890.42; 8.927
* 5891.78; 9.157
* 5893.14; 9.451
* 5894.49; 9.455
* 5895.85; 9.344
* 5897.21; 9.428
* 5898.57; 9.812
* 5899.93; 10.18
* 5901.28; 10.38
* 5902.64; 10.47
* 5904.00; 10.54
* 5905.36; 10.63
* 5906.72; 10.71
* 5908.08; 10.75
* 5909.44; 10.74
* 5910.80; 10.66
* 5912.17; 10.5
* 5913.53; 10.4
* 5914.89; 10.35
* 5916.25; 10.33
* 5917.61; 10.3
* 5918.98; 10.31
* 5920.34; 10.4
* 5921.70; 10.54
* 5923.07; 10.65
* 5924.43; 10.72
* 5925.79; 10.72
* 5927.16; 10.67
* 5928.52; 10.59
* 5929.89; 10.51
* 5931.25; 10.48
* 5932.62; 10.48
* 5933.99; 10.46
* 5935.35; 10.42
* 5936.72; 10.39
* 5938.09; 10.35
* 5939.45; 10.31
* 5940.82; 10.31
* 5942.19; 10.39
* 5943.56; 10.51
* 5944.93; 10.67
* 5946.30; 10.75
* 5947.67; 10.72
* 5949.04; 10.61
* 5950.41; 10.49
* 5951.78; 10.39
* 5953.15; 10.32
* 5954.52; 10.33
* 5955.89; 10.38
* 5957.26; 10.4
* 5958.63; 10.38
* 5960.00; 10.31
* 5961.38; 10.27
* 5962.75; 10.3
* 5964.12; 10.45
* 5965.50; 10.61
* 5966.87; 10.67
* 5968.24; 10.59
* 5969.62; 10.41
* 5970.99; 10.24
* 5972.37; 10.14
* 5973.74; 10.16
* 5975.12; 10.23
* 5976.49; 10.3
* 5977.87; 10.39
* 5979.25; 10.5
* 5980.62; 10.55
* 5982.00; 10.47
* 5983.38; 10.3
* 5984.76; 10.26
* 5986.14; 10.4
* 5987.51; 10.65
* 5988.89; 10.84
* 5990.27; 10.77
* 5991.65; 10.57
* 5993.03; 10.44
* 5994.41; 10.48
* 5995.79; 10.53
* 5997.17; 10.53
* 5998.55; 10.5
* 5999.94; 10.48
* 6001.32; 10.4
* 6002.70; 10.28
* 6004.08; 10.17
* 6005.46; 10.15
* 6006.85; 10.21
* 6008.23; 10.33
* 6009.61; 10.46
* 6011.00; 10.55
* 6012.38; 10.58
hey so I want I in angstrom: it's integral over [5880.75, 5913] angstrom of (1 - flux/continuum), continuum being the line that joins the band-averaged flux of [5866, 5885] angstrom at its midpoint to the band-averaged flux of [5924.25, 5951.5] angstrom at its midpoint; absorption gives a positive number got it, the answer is 1.7 angstrom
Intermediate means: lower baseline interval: 10.7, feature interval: 10.1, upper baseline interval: 10.5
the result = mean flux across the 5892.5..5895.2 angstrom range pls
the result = 9.47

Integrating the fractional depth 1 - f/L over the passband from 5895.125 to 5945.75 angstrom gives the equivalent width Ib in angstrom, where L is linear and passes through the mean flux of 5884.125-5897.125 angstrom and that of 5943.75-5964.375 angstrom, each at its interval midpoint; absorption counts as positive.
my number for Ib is -2.22 angstrom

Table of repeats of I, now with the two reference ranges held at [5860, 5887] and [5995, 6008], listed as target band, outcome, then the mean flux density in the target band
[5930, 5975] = 0.4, 10.4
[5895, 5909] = 0.6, 10.2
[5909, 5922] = 0.2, 10.4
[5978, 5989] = -0.1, 10.5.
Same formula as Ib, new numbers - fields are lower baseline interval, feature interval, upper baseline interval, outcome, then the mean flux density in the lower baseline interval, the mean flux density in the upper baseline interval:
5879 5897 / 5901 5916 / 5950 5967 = -0.8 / 9.84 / 10.4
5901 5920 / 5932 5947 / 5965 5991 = 0.0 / 10.5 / 10.4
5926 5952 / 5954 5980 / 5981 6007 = 0.3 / 10.5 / 10.4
